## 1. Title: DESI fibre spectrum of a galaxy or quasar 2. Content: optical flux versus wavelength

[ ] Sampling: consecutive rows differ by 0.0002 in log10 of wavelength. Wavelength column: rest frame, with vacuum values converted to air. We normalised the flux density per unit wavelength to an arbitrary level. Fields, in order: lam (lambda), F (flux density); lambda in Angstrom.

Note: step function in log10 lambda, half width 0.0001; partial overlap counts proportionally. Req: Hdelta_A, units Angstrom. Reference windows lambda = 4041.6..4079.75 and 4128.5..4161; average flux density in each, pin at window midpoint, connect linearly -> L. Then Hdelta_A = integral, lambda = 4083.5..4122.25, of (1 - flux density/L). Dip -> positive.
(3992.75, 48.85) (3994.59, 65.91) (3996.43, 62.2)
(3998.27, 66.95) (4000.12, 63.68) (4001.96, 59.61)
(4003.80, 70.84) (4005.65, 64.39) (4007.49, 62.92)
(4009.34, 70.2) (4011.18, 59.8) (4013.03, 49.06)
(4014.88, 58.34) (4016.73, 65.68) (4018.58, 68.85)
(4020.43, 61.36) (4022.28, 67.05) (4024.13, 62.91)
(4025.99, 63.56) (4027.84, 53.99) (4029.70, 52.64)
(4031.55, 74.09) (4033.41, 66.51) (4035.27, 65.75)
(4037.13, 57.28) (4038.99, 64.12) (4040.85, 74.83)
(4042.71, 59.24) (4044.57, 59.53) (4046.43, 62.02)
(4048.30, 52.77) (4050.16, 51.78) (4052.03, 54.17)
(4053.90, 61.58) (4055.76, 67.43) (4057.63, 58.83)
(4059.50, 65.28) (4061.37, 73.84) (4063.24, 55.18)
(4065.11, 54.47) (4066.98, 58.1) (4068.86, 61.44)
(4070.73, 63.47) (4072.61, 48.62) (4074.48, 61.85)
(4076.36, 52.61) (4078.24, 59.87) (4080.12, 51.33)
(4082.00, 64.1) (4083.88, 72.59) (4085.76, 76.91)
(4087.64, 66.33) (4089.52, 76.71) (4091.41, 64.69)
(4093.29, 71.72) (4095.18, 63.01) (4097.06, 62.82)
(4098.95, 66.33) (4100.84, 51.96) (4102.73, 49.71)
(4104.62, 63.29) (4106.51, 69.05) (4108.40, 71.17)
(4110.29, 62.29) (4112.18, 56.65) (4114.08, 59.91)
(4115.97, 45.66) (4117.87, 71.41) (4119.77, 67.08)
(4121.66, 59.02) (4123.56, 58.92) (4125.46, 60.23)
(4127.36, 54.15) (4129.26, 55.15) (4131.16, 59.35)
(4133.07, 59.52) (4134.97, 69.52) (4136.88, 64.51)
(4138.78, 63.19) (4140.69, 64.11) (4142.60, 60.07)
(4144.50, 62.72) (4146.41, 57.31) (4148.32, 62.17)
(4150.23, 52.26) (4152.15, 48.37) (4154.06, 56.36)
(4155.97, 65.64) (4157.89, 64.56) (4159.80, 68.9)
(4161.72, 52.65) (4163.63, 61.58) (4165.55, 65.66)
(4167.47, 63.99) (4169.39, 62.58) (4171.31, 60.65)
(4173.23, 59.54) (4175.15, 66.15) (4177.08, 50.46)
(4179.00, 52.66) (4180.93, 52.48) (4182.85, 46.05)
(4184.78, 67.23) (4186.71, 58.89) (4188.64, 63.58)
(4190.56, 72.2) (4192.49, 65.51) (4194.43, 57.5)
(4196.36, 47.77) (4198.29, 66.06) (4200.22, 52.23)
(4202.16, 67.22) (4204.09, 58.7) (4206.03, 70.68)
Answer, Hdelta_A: -2.7 Angstrom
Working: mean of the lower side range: 59.1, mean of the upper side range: 60.8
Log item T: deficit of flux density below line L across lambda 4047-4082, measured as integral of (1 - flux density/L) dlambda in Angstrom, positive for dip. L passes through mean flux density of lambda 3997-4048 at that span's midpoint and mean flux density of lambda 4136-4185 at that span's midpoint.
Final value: 1.9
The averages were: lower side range 63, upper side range 59.6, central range 58.6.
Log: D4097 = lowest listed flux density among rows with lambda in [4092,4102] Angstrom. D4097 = 51.96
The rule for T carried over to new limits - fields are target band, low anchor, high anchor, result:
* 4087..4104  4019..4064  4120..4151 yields -0.71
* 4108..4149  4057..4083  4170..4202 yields -1.30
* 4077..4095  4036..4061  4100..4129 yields -1.88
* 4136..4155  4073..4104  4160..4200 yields 0.59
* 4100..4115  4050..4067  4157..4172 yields 0.23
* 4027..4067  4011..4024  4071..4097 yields 0.93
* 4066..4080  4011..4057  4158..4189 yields 0.76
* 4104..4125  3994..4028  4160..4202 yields -0.39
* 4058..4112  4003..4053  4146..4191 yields -1.52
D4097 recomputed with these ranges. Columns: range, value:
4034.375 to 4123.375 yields 45.66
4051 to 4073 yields 48.62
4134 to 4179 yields 48.37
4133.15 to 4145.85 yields 60.07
